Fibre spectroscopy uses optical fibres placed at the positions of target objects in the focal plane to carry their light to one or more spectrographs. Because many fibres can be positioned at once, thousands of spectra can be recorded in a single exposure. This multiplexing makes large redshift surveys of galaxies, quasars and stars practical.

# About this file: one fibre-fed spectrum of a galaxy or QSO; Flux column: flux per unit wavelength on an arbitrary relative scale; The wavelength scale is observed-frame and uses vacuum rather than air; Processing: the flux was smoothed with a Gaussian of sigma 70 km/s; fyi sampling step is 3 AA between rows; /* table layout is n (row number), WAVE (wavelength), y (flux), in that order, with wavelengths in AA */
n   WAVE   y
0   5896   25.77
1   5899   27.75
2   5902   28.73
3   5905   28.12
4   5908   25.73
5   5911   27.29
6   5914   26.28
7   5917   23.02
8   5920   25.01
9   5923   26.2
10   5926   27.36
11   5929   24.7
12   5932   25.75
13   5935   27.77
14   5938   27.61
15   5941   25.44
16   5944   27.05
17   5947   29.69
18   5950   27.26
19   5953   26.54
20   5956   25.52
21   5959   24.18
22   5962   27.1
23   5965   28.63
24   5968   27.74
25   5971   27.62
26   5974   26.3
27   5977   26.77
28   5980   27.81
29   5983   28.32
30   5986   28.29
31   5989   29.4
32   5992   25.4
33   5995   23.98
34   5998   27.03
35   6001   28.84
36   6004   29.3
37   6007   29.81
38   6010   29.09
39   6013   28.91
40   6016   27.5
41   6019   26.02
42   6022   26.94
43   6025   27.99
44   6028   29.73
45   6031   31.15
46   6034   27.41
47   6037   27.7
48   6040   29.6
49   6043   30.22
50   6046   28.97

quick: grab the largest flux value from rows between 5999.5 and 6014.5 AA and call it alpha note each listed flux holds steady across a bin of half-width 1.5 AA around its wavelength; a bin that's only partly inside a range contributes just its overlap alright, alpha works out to 29.81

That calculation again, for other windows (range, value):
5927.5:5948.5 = 29.69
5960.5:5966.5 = 28.63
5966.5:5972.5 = 27.74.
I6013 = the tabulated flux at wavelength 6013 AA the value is 28.91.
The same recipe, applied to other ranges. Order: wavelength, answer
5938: 27.61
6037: 27.7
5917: 23.02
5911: 27.29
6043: 30.22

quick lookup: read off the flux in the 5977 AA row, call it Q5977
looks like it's 26.77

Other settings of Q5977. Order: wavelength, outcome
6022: 26.94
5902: 28.73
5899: 27.75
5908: 25.73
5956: 25.52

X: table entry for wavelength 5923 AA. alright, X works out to 26.2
